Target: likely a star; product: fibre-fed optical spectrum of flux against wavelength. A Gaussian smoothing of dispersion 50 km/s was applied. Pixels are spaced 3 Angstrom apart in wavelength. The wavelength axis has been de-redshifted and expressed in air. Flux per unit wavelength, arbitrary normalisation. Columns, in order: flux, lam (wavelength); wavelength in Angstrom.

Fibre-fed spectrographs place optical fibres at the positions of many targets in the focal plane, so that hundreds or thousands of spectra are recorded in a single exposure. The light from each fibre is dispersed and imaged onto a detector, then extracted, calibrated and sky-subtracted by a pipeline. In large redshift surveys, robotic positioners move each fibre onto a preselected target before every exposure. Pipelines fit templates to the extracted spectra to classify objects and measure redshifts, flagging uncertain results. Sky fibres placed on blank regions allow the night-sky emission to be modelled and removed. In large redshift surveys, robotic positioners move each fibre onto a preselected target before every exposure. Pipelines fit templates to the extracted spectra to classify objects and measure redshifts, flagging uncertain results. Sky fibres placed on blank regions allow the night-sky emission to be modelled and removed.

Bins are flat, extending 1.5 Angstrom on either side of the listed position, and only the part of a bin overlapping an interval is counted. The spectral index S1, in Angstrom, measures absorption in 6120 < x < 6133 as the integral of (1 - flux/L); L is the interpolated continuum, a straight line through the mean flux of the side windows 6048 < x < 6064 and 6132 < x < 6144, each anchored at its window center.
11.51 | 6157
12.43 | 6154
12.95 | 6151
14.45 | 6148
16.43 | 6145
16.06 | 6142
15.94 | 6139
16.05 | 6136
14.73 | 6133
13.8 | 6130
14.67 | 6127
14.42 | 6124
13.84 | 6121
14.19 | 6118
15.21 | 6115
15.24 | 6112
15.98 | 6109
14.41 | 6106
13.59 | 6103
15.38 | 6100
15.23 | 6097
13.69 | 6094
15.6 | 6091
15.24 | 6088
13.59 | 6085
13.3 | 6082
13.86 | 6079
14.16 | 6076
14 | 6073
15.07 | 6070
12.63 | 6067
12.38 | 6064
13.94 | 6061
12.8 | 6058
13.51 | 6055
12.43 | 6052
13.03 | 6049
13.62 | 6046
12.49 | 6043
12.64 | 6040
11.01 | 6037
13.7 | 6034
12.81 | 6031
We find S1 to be 1.0 Angstrom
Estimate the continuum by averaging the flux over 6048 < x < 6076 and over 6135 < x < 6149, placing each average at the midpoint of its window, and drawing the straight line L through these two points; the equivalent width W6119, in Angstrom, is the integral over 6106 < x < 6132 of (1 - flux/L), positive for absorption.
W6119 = 0.8 Angstrom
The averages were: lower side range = 13.4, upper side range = 15.8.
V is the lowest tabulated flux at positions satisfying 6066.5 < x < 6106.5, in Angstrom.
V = 12.63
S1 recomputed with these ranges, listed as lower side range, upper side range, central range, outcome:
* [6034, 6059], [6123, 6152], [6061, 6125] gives -2.0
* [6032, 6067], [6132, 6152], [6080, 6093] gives -0.5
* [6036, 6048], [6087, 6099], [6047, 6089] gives 0.6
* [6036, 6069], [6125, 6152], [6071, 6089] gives -0.6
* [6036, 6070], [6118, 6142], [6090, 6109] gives -0.9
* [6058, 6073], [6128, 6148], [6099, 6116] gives -0.4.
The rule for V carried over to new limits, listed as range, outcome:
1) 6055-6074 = 12.38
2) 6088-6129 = 13.59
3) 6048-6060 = 12.43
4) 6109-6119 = 14.19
